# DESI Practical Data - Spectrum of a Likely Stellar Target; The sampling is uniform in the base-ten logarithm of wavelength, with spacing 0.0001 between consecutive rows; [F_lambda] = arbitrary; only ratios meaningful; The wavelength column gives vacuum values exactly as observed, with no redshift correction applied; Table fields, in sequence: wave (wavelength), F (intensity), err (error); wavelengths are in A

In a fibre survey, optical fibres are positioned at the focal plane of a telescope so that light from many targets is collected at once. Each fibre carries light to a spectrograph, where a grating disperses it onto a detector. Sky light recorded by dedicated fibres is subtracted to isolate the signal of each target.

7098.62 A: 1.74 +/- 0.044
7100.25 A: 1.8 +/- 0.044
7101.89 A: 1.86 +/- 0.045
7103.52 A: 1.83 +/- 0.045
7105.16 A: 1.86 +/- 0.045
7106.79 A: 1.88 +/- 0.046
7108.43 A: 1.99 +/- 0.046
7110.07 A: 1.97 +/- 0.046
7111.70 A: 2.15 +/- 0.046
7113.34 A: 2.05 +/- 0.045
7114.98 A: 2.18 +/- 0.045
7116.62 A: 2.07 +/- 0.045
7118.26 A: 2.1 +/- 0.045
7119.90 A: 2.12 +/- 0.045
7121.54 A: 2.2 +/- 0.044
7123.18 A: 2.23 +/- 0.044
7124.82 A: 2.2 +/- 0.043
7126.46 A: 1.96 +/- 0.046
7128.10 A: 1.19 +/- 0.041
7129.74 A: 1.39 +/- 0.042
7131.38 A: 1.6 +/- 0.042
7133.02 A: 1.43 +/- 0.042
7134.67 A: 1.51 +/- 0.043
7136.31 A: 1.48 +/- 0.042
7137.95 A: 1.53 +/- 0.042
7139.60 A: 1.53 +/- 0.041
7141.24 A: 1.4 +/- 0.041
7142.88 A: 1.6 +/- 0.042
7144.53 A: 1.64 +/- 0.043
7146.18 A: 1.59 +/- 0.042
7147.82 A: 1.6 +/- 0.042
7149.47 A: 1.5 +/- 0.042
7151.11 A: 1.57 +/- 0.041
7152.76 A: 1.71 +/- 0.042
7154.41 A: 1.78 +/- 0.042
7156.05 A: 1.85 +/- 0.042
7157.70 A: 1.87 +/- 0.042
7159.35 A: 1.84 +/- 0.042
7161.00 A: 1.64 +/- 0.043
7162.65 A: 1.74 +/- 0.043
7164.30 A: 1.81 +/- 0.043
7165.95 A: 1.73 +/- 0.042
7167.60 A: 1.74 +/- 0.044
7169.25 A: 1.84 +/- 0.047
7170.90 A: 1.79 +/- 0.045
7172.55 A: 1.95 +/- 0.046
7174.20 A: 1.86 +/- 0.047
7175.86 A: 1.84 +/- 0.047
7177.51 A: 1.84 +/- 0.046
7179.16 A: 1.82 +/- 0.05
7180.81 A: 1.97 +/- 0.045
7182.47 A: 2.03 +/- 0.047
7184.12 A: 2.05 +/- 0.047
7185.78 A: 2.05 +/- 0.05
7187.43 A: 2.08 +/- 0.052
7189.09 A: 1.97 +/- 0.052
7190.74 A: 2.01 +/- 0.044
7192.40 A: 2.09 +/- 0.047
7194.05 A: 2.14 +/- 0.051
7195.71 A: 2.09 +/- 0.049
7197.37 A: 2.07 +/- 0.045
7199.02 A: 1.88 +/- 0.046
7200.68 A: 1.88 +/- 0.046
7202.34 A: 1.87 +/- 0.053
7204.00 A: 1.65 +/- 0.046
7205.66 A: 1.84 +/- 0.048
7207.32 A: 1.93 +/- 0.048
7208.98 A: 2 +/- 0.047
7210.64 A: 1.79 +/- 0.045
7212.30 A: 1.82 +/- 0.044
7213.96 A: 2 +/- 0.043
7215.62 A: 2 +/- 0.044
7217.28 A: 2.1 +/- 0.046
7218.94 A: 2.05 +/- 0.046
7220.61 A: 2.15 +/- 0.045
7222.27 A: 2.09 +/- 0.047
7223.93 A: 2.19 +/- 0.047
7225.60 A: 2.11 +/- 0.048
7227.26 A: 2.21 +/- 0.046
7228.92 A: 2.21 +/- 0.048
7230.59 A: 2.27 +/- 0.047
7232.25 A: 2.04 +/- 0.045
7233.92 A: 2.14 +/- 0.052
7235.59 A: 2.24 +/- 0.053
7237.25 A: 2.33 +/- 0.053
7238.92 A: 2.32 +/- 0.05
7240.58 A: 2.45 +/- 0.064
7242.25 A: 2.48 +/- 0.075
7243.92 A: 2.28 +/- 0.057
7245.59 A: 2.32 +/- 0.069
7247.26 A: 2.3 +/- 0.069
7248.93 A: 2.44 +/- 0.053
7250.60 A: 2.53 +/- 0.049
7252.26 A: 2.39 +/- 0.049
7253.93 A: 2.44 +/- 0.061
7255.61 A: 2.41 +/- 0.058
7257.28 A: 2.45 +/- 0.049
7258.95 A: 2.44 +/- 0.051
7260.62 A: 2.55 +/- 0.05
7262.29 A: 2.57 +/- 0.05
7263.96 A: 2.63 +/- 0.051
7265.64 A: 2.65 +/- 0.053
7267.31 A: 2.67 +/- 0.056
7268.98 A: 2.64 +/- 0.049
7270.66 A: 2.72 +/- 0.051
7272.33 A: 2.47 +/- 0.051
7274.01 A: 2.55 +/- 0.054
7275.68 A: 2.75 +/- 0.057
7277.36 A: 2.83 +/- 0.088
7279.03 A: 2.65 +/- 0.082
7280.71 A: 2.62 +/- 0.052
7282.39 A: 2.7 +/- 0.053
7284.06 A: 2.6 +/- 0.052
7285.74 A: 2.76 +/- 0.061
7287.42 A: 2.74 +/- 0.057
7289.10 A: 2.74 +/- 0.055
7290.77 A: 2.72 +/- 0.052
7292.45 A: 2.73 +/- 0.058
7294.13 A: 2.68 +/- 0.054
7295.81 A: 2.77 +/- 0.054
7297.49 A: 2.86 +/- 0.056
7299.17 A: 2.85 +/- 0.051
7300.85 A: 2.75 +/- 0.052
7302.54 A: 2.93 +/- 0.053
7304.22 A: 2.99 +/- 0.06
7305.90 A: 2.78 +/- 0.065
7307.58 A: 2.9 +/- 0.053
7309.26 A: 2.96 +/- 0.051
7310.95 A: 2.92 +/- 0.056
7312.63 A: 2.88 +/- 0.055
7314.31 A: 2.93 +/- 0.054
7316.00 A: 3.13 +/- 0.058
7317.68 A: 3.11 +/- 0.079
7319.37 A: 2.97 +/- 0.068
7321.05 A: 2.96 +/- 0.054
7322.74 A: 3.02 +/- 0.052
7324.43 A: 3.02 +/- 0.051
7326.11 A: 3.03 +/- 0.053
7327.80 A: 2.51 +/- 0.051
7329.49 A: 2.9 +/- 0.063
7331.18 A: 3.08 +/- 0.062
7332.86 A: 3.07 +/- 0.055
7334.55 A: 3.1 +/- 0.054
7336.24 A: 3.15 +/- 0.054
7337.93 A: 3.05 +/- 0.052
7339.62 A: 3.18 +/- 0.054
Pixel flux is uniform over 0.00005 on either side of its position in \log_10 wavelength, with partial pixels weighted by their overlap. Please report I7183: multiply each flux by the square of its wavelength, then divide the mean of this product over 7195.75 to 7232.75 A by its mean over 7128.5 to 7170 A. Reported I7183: 1.25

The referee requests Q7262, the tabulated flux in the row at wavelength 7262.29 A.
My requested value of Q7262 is 2.57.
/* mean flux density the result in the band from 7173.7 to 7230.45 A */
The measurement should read 1.99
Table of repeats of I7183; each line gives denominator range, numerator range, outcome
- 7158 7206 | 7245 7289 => 1.39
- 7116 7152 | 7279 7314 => 1.72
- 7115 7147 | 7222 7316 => 1.54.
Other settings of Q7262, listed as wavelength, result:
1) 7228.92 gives 2.21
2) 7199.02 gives 1.88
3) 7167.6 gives 1.74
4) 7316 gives 3.13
